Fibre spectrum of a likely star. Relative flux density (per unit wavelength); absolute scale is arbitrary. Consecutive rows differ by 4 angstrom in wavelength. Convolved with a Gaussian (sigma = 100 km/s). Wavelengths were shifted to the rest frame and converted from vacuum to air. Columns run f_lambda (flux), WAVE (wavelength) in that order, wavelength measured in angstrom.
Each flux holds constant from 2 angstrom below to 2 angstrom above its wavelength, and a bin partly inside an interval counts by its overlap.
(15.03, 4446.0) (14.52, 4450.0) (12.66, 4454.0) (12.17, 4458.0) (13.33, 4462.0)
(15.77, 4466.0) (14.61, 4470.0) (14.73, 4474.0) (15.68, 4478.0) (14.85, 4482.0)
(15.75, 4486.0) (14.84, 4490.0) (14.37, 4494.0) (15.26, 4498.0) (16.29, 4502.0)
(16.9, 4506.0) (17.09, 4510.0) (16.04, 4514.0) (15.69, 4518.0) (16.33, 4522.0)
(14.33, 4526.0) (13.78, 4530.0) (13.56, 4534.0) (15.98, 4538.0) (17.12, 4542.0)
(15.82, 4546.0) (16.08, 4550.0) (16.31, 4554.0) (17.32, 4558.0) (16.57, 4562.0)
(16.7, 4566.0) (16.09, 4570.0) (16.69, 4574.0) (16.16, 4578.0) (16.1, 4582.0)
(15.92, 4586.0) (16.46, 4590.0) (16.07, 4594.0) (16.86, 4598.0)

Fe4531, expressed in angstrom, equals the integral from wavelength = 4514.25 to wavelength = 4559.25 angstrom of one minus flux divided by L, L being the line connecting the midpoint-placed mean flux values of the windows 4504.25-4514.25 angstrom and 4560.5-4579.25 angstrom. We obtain 2.6 angstrom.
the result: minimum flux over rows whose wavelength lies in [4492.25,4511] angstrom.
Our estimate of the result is 14.37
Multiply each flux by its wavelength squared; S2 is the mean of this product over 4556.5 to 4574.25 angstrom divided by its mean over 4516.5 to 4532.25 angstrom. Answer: 1.13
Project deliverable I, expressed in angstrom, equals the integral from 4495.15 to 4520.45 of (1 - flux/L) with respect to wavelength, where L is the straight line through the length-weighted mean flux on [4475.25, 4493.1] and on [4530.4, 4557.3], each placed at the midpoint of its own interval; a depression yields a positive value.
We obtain -1.2 angstrom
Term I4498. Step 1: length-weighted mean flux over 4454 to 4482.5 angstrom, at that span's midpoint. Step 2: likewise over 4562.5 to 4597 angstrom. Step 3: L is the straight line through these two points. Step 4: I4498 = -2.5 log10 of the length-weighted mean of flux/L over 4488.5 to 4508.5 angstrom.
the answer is -0.05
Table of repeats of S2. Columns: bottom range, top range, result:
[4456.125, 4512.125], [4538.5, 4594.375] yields 1.12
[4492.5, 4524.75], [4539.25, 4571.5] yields 1.05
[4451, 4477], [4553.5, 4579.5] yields 1.24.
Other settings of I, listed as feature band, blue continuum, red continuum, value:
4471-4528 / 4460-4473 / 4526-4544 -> -2.96 angstrom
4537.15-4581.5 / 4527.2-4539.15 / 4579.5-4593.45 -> -3.60 angstrom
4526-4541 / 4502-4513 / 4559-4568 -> 1.92 angstrom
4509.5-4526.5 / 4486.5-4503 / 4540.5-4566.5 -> -0.24 angstrom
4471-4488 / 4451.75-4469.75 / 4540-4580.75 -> -1.28 angstrom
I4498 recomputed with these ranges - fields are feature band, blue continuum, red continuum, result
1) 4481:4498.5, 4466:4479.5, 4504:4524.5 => 0.043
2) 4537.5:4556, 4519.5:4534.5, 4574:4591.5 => -0.076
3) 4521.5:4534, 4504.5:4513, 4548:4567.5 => 0.163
